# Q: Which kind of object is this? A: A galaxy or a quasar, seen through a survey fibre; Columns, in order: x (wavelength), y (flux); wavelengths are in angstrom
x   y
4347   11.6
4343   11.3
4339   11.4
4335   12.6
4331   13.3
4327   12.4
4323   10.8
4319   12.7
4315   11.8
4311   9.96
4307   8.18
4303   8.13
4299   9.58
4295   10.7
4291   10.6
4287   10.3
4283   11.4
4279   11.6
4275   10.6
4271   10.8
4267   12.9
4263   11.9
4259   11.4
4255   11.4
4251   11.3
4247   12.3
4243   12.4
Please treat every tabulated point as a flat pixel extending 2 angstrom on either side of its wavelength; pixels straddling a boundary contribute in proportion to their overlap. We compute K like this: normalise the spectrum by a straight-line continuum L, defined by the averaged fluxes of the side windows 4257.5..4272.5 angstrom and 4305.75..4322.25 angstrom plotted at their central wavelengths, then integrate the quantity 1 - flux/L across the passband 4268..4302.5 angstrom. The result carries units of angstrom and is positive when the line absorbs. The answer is 2.2 angstrom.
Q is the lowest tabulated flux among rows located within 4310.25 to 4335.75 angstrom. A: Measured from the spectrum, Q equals 9.96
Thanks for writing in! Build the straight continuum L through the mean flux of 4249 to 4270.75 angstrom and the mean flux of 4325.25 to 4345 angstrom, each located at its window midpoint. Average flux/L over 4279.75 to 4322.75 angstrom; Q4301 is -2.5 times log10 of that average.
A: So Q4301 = 0.15 mag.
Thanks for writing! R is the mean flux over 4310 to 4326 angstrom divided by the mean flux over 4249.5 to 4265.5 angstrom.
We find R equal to 0.99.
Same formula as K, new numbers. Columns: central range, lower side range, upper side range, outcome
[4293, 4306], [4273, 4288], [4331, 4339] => 2.4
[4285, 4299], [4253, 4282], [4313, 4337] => 1.7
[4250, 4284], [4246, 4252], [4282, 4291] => -0.6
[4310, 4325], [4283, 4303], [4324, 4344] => 0.0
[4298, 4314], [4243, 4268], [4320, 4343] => 3.9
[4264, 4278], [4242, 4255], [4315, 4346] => 0.5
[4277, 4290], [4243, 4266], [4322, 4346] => 0.9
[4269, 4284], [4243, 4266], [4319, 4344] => 1.0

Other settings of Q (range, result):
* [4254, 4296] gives 10.3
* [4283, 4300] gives 9.58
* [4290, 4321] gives 8.13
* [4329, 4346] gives 11.3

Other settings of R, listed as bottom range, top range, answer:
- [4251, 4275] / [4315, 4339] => 1.06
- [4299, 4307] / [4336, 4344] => 1.35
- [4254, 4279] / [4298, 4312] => 0.77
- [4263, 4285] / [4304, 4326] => 0.93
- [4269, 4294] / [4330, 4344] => 1.12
